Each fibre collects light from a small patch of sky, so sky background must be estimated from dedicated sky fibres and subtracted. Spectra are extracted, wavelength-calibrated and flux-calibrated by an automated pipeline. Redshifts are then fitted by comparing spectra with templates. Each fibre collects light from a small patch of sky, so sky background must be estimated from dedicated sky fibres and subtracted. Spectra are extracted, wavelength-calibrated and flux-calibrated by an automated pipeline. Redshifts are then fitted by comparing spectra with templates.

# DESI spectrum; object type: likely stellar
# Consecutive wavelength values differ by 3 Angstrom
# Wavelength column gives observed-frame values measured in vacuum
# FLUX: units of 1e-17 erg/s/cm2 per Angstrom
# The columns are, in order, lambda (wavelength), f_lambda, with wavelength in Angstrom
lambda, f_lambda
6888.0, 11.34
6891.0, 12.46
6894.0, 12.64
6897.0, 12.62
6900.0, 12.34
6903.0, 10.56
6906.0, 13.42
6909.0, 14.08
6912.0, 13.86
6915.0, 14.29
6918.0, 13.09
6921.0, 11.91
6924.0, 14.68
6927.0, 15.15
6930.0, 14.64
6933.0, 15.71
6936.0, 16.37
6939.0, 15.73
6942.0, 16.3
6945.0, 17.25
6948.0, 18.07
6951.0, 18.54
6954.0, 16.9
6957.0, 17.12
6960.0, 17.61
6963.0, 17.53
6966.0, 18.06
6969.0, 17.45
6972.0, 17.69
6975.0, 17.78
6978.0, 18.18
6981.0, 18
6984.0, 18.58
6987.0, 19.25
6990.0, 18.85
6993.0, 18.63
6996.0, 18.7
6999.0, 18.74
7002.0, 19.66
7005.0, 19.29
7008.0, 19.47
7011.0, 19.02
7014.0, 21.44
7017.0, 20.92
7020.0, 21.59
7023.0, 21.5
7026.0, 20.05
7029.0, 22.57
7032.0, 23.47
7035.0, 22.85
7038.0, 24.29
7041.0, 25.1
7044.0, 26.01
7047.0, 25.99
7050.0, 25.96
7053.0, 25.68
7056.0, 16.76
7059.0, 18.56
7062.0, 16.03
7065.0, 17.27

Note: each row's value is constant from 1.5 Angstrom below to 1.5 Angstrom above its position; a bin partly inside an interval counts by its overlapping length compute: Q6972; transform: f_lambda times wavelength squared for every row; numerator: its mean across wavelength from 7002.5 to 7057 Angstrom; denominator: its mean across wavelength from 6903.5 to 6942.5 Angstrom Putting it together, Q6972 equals 1.60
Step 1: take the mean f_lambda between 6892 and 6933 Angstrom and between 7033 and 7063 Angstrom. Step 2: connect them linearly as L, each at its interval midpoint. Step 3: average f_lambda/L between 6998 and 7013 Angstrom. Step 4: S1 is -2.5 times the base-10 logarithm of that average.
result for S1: 0.03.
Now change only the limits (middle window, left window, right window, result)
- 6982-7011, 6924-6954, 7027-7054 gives 0.11 mag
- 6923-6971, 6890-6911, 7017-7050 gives -0.02 mag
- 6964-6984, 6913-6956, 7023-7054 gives 0.05 mag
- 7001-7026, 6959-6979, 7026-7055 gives 0.08 mag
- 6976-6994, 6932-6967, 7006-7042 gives 0.04 mag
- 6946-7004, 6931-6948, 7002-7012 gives -0.02 mag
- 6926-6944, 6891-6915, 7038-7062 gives -0.04 mag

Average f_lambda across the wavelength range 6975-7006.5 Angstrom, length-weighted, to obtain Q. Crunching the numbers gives 18.7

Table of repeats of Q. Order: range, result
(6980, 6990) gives 18.7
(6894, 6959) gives 14.9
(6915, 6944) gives 14.9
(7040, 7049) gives 25.7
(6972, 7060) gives 20.9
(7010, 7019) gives 20.6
